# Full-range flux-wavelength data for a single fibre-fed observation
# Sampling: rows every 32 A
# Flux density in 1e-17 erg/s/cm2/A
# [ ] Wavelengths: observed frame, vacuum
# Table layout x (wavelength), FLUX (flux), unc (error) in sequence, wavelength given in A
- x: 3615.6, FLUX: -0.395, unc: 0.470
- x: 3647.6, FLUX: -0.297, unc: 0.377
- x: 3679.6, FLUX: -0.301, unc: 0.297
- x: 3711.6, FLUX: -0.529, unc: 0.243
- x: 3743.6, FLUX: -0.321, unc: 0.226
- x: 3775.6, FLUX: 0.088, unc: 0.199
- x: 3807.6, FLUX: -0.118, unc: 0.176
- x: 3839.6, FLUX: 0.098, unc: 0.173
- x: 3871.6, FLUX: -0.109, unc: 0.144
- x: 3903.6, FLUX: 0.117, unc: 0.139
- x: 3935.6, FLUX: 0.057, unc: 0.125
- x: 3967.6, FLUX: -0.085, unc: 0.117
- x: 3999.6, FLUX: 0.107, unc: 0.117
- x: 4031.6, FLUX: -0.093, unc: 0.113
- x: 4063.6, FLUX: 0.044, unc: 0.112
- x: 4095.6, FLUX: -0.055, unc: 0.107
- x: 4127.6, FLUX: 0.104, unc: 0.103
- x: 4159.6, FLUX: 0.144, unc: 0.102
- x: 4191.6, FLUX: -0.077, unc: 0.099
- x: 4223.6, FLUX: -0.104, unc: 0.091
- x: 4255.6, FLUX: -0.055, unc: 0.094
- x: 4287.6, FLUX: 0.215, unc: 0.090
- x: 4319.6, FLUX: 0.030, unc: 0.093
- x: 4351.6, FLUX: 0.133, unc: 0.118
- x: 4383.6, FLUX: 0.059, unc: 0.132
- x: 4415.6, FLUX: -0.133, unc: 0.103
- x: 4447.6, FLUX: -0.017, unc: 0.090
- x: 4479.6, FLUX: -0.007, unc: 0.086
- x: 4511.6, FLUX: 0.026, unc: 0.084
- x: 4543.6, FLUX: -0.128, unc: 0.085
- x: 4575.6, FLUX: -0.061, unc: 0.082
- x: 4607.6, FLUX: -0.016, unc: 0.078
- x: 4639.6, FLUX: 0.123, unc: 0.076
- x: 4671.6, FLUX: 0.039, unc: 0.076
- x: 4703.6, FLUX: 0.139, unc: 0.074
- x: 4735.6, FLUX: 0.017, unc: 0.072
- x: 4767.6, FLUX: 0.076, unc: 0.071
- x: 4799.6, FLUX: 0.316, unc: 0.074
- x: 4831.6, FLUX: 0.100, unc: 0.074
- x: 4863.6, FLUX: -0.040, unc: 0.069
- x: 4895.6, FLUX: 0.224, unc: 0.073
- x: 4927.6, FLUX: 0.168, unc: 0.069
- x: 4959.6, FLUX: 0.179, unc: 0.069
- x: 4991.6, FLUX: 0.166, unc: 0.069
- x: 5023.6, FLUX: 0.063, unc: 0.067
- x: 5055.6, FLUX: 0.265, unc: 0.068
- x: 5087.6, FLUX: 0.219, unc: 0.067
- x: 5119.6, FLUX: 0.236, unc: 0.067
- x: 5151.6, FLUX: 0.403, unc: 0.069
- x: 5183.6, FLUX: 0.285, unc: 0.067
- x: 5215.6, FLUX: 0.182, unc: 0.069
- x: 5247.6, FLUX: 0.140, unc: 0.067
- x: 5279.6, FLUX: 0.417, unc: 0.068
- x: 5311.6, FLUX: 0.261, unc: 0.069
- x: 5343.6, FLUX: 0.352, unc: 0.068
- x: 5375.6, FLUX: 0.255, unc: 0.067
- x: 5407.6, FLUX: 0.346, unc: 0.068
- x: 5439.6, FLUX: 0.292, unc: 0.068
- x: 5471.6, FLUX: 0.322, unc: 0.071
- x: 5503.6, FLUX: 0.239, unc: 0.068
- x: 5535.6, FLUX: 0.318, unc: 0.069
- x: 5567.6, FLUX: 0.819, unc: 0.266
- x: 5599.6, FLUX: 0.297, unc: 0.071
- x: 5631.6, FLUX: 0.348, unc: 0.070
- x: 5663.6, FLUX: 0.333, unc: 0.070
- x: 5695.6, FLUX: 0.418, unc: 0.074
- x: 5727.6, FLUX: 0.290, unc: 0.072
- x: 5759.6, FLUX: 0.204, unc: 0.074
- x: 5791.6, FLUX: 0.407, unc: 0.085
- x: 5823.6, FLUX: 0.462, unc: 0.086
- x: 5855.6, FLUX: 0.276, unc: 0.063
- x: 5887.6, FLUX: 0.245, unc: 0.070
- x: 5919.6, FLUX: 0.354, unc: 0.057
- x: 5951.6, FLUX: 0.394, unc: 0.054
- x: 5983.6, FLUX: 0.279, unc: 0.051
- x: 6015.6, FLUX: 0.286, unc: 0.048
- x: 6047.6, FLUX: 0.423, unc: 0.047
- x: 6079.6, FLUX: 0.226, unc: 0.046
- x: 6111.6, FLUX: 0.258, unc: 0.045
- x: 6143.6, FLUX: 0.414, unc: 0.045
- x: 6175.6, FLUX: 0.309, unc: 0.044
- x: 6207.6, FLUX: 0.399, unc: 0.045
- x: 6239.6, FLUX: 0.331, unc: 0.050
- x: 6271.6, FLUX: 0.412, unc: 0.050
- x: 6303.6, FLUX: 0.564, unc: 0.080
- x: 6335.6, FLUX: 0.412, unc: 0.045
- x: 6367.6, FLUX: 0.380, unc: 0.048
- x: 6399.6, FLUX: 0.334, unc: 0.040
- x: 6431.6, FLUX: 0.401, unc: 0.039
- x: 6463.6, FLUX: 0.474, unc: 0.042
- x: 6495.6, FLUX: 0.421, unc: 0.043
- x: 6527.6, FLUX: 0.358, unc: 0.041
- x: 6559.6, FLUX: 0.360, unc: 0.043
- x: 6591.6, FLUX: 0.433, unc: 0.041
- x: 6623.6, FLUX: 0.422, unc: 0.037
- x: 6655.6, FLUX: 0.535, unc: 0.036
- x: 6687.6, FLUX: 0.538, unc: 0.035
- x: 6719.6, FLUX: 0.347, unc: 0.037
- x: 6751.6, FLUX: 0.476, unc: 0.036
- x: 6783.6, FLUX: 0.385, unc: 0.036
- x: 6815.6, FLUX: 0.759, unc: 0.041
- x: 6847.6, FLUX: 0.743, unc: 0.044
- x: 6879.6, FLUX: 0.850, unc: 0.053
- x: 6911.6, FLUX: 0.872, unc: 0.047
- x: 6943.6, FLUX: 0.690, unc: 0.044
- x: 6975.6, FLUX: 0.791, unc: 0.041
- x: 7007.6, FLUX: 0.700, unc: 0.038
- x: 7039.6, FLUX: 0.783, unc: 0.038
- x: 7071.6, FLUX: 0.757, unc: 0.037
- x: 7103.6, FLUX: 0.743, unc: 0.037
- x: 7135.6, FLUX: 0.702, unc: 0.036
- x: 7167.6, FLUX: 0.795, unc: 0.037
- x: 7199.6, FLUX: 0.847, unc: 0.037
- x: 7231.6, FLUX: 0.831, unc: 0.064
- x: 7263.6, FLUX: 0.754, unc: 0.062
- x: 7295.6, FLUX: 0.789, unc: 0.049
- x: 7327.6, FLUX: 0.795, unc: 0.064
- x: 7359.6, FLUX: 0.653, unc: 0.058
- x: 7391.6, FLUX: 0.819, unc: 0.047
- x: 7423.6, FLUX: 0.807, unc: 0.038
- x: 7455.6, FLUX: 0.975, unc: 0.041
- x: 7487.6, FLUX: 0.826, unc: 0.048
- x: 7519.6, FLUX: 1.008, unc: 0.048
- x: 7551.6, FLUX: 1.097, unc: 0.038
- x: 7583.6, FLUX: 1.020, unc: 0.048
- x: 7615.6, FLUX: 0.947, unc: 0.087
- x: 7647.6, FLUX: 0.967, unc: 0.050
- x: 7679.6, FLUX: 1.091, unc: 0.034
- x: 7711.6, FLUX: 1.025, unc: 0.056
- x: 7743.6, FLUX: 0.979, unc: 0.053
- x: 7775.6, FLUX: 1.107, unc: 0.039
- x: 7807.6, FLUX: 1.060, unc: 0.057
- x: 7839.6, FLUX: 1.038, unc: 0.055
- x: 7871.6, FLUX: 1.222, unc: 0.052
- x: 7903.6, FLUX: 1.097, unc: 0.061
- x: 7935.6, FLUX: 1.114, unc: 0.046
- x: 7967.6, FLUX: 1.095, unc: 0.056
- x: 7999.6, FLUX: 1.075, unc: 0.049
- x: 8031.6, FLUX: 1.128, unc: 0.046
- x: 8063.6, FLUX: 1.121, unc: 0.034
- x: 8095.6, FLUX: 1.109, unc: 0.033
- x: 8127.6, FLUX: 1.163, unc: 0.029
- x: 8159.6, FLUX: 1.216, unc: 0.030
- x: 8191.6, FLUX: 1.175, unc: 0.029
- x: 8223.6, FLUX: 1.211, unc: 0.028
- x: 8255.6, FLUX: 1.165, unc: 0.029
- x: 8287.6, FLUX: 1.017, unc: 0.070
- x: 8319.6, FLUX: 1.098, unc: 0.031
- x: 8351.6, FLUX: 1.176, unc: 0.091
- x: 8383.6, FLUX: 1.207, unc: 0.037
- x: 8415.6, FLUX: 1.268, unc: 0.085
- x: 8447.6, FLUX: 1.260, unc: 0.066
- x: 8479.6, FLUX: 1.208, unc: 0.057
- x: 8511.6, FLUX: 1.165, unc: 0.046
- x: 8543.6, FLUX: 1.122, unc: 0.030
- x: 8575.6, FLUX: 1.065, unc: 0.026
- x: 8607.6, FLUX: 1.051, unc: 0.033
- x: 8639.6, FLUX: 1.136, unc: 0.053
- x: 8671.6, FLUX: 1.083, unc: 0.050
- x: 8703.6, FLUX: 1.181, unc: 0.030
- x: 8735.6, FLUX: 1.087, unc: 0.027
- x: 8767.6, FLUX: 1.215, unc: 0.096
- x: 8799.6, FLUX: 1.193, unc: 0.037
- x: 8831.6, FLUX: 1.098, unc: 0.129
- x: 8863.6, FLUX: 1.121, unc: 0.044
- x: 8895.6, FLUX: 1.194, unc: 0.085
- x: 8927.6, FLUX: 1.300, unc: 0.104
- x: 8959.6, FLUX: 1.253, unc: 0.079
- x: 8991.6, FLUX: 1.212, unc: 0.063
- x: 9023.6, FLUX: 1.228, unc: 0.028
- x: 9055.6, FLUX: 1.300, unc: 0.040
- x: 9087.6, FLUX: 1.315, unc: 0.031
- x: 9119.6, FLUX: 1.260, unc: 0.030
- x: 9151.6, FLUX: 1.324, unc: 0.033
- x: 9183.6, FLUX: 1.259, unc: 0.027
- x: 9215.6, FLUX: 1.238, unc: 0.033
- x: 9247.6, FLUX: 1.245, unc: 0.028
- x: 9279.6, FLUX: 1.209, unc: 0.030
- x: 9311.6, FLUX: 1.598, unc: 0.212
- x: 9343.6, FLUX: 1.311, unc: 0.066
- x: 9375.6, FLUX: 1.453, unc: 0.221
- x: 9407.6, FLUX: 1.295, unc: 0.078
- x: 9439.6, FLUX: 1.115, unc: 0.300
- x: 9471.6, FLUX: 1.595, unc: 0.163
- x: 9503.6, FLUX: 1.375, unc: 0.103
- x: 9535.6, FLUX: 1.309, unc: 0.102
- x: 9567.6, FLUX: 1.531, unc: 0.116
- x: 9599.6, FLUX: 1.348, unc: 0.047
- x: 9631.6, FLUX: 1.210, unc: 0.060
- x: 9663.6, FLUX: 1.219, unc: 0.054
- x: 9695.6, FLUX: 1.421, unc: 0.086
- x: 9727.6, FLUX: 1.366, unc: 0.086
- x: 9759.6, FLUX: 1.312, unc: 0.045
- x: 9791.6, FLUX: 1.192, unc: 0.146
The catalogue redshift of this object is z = 0.707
